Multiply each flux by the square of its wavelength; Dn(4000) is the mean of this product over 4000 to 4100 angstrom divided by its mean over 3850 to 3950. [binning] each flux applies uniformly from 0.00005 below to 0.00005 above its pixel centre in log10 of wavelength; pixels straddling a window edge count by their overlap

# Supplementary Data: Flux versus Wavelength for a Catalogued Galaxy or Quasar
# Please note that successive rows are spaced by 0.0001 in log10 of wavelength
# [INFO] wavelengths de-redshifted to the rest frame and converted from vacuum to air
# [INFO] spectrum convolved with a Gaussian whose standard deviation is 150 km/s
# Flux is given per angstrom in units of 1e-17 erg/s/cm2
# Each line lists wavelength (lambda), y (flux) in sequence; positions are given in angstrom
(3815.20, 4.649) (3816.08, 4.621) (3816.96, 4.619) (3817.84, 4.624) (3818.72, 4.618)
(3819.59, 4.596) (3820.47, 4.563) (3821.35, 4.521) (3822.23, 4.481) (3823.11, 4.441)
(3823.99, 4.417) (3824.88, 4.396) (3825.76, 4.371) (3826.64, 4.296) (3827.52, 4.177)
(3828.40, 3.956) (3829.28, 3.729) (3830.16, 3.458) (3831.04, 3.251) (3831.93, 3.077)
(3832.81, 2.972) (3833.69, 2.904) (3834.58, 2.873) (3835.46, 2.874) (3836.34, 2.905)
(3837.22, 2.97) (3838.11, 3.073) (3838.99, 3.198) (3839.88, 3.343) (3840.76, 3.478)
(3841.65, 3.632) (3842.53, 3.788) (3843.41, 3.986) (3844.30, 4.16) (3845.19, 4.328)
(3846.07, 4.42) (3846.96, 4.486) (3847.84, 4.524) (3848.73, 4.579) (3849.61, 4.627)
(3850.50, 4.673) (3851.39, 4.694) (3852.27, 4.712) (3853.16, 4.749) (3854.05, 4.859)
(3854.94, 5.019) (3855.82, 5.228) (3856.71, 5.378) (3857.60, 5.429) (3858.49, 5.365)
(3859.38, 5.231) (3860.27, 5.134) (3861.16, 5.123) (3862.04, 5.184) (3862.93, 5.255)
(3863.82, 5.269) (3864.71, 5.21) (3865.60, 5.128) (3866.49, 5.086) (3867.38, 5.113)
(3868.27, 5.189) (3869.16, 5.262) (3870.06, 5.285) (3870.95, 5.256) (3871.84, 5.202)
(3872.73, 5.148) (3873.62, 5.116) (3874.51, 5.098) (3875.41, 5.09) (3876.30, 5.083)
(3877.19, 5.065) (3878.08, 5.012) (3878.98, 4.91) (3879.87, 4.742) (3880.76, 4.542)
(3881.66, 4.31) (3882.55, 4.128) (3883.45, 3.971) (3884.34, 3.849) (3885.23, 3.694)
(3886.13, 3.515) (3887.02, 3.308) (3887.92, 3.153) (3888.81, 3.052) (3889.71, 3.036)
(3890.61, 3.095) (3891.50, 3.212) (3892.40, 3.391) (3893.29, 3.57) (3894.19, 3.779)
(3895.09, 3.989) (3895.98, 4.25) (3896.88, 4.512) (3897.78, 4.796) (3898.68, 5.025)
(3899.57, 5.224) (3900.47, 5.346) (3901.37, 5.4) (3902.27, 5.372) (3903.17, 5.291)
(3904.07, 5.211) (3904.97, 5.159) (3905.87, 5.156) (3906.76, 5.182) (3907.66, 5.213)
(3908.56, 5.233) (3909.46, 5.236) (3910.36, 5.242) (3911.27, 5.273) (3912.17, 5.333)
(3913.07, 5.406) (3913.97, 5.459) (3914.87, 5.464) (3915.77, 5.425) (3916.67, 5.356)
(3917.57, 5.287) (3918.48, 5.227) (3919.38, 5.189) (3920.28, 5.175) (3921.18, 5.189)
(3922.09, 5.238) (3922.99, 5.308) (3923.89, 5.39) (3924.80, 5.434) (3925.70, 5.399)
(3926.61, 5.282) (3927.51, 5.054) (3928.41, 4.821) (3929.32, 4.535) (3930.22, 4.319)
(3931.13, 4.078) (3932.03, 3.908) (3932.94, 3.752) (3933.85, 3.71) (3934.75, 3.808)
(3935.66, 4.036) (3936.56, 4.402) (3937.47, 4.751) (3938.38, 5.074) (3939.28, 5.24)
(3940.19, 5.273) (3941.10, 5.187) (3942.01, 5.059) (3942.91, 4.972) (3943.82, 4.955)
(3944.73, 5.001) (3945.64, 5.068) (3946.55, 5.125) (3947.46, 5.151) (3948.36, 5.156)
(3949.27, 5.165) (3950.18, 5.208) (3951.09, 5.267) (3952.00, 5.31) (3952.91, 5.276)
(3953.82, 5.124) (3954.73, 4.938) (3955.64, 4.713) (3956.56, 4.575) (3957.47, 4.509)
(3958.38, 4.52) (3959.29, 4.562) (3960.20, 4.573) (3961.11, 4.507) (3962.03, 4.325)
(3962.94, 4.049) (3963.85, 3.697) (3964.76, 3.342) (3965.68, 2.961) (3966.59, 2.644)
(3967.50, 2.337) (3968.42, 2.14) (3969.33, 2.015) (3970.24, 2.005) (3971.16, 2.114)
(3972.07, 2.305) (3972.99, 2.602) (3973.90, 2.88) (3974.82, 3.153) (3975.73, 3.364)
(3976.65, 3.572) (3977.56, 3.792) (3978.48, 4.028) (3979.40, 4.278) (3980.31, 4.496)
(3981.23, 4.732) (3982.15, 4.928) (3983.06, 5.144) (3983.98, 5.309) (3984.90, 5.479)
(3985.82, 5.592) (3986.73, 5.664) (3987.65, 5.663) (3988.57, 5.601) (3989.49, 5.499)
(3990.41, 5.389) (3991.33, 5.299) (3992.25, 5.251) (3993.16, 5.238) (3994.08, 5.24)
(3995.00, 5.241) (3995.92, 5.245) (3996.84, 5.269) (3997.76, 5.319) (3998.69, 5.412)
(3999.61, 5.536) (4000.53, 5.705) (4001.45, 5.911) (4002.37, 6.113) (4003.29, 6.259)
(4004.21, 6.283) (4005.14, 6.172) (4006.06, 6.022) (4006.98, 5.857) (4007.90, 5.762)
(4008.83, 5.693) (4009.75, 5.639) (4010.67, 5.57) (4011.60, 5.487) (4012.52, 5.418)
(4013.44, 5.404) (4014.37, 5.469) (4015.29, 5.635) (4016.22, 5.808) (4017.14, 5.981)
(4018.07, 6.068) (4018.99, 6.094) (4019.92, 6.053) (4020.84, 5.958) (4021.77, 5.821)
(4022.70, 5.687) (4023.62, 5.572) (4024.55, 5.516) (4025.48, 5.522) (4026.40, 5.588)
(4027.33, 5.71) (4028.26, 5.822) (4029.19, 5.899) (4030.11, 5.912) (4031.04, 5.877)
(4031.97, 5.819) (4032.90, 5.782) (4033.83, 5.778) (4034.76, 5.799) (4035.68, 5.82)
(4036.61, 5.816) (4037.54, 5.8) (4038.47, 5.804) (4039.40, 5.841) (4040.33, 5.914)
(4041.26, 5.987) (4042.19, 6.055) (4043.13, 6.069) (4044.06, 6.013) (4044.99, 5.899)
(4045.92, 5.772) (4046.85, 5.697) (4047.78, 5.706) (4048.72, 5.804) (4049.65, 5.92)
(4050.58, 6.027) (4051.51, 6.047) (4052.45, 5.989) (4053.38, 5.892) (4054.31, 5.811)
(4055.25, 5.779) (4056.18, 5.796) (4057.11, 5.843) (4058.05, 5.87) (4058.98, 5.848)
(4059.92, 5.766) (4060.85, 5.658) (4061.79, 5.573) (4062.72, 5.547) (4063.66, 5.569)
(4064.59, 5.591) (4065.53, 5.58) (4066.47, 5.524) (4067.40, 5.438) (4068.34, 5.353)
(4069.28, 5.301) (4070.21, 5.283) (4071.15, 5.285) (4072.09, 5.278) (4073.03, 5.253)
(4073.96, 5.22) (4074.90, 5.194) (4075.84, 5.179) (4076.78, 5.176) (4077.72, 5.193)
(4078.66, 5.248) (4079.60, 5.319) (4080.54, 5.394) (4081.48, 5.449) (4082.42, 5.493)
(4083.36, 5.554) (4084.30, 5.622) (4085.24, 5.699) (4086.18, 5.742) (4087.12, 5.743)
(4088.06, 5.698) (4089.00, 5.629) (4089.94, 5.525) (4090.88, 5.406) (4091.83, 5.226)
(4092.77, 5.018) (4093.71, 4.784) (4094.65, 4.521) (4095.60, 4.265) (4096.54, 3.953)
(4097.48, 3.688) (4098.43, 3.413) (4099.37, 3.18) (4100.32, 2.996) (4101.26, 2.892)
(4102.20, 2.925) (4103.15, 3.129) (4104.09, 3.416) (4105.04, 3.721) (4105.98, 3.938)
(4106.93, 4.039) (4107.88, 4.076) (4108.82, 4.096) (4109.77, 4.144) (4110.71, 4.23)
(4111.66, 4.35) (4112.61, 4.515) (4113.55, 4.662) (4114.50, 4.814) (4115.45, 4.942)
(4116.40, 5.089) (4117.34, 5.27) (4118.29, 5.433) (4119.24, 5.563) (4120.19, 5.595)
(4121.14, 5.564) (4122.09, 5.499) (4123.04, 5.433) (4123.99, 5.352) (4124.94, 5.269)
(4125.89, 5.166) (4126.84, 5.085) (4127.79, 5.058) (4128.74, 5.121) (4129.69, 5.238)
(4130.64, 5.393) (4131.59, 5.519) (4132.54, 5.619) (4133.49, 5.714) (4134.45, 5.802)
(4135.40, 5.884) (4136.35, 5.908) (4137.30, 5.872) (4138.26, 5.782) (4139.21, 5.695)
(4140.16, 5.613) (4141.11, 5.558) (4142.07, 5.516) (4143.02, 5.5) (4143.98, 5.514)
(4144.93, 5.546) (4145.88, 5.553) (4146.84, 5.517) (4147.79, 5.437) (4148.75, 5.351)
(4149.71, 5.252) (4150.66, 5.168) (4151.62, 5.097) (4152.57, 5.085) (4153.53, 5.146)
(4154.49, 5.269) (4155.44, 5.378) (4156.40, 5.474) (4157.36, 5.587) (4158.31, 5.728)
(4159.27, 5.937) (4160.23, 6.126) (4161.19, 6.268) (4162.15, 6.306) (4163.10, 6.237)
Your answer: 1.24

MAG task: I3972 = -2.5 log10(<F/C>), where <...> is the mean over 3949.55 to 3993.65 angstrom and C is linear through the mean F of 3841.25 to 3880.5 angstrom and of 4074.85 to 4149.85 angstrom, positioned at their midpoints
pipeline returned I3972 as 0.16 mag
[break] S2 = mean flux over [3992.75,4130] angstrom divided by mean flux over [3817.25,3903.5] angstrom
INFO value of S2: 1.22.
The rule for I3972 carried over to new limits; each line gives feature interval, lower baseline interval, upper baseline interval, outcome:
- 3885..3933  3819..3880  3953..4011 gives -0.04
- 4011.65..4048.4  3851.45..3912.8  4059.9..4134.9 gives -0.18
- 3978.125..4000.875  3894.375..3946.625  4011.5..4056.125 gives 0.05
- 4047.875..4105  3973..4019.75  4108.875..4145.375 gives 0.03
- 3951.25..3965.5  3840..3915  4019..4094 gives 0.14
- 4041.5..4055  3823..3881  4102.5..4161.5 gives -0.19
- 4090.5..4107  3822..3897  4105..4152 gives 0.29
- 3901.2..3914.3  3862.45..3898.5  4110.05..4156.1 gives -0.16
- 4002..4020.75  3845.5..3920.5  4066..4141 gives -0.19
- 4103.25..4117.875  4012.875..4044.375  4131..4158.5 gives 0.28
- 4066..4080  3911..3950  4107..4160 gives -0.02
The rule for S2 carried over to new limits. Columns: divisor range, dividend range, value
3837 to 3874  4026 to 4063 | 1.24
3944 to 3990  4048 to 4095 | 1.29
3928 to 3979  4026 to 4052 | 1.41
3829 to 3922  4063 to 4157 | 1.12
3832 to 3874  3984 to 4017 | 1.25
